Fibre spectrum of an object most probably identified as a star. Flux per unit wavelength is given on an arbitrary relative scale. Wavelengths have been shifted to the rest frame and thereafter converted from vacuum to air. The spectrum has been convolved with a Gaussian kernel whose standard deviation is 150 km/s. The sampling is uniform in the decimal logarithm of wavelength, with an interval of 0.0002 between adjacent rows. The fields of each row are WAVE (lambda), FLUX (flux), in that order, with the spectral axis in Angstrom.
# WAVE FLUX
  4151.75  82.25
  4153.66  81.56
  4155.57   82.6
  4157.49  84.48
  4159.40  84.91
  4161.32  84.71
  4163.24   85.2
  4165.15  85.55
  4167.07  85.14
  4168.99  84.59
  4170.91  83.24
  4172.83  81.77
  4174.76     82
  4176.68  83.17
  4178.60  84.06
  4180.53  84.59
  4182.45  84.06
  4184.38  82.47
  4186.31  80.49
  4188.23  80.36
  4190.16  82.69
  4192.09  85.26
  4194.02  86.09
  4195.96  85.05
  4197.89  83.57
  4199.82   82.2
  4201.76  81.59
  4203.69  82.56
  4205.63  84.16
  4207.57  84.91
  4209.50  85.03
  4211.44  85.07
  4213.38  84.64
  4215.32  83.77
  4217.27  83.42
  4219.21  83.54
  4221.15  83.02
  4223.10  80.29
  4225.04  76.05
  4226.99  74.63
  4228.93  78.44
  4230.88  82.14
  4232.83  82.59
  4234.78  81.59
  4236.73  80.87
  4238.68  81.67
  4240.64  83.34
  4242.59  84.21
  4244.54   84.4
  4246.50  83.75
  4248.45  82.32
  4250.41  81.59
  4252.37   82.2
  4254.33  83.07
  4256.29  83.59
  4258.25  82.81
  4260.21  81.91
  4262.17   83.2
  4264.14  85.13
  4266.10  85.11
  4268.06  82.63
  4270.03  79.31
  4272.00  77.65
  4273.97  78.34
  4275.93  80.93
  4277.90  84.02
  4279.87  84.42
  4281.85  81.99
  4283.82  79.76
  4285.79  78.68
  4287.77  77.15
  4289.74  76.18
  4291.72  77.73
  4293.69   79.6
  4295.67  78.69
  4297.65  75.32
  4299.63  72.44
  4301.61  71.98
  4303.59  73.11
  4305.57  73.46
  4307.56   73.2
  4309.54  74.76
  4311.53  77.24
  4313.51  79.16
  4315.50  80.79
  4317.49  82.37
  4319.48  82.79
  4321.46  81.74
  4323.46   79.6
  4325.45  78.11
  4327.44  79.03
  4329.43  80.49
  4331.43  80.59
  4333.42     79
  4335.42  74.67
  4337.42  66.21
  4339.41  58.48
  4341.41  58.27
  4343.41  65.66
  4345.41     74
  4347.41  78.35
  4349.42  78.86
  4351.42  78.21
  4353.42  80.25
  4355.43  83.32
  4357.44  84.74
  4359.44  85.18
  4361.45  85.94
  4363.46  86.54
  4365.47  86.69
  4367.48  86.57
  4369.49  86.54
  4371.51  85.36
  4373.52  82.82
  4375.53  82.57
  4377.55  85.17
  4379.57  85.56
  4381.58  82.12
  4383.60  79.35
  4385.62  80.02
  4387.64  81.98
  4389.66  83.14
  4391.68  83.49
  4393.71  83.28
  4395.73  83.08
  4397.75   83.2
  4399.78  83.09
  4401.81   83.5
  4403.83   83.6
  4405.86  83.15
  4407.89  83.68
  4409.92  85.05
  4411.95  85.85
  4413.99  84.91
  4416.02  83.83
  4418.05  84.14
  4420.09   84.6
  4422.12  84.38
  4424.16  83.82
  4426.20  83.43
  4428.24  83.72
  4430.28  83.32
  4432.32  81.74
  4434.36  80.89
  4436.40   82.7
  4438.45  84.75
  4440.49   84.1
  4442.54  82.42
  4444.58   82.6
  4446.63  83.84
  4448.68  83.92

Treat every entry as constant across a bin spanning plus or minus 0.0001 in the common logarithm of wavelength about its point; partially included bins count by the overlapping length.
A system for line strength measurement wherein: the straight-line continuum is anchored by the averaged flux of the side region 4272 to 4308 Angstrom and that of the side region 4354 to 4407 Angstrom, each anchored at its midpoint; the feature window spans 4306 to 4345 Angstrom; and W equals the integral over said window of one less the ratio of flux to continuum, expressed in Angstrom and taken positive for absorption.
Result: 2.3 Angstrom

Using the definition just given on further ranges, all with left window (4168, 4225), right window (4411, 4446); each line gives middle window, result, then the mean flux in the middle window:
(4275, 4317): 2.9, 77.7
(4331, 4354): 3.1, 72.4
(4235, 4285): 0.6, 82.3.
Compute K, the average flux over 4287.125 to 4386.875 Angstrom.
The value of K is 78.6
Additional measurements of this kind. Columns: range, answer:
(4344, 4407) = 82.8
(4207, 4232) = 81.9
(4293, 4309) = 74.6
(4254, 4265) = 83.3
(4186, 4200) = 83.4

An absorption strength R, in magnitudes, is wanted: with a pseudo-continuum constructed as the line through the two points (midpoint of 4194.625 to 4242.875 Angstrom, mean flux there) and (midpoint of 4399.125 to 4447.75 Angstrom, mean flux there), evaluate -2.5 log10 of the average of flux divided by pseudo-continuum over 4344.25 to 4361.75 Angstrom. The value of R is 0.03 mag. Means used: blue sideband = 82.3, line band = 80.6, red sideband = 83.6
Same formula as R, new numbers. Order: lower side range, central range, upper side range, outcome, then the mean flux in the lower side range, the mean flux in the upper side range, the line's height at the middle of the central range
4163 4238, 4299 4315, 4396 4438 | 0.12 mag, 82.8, 83.6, 83.2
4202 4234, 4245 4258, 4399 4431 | 0.00 mag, 82.1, 84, 82.5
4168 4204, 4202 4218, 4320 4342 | -0.03 mag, 83.2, 74.7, 81.8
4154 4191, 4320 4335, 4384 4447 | 0.05 mag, 83.5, 83.4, 83.4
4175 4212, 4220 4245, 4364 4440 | 0.03 mag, 83.5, 83.7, 83.5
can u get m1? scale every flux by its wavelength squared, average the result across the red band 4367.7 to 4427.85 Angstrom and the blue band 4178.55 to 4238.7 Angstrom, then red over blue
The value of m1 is 1.1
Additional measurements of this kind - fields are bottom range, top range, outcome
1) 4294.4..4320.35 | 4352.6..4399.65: 1.13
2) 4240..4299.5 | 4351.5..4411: 1.09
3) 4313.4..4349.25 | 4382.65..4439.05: 1.14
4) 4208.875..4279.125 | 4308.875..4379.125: 1.01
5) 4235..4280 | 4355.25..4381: 1.09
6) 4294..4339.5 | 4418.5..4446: 1.15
